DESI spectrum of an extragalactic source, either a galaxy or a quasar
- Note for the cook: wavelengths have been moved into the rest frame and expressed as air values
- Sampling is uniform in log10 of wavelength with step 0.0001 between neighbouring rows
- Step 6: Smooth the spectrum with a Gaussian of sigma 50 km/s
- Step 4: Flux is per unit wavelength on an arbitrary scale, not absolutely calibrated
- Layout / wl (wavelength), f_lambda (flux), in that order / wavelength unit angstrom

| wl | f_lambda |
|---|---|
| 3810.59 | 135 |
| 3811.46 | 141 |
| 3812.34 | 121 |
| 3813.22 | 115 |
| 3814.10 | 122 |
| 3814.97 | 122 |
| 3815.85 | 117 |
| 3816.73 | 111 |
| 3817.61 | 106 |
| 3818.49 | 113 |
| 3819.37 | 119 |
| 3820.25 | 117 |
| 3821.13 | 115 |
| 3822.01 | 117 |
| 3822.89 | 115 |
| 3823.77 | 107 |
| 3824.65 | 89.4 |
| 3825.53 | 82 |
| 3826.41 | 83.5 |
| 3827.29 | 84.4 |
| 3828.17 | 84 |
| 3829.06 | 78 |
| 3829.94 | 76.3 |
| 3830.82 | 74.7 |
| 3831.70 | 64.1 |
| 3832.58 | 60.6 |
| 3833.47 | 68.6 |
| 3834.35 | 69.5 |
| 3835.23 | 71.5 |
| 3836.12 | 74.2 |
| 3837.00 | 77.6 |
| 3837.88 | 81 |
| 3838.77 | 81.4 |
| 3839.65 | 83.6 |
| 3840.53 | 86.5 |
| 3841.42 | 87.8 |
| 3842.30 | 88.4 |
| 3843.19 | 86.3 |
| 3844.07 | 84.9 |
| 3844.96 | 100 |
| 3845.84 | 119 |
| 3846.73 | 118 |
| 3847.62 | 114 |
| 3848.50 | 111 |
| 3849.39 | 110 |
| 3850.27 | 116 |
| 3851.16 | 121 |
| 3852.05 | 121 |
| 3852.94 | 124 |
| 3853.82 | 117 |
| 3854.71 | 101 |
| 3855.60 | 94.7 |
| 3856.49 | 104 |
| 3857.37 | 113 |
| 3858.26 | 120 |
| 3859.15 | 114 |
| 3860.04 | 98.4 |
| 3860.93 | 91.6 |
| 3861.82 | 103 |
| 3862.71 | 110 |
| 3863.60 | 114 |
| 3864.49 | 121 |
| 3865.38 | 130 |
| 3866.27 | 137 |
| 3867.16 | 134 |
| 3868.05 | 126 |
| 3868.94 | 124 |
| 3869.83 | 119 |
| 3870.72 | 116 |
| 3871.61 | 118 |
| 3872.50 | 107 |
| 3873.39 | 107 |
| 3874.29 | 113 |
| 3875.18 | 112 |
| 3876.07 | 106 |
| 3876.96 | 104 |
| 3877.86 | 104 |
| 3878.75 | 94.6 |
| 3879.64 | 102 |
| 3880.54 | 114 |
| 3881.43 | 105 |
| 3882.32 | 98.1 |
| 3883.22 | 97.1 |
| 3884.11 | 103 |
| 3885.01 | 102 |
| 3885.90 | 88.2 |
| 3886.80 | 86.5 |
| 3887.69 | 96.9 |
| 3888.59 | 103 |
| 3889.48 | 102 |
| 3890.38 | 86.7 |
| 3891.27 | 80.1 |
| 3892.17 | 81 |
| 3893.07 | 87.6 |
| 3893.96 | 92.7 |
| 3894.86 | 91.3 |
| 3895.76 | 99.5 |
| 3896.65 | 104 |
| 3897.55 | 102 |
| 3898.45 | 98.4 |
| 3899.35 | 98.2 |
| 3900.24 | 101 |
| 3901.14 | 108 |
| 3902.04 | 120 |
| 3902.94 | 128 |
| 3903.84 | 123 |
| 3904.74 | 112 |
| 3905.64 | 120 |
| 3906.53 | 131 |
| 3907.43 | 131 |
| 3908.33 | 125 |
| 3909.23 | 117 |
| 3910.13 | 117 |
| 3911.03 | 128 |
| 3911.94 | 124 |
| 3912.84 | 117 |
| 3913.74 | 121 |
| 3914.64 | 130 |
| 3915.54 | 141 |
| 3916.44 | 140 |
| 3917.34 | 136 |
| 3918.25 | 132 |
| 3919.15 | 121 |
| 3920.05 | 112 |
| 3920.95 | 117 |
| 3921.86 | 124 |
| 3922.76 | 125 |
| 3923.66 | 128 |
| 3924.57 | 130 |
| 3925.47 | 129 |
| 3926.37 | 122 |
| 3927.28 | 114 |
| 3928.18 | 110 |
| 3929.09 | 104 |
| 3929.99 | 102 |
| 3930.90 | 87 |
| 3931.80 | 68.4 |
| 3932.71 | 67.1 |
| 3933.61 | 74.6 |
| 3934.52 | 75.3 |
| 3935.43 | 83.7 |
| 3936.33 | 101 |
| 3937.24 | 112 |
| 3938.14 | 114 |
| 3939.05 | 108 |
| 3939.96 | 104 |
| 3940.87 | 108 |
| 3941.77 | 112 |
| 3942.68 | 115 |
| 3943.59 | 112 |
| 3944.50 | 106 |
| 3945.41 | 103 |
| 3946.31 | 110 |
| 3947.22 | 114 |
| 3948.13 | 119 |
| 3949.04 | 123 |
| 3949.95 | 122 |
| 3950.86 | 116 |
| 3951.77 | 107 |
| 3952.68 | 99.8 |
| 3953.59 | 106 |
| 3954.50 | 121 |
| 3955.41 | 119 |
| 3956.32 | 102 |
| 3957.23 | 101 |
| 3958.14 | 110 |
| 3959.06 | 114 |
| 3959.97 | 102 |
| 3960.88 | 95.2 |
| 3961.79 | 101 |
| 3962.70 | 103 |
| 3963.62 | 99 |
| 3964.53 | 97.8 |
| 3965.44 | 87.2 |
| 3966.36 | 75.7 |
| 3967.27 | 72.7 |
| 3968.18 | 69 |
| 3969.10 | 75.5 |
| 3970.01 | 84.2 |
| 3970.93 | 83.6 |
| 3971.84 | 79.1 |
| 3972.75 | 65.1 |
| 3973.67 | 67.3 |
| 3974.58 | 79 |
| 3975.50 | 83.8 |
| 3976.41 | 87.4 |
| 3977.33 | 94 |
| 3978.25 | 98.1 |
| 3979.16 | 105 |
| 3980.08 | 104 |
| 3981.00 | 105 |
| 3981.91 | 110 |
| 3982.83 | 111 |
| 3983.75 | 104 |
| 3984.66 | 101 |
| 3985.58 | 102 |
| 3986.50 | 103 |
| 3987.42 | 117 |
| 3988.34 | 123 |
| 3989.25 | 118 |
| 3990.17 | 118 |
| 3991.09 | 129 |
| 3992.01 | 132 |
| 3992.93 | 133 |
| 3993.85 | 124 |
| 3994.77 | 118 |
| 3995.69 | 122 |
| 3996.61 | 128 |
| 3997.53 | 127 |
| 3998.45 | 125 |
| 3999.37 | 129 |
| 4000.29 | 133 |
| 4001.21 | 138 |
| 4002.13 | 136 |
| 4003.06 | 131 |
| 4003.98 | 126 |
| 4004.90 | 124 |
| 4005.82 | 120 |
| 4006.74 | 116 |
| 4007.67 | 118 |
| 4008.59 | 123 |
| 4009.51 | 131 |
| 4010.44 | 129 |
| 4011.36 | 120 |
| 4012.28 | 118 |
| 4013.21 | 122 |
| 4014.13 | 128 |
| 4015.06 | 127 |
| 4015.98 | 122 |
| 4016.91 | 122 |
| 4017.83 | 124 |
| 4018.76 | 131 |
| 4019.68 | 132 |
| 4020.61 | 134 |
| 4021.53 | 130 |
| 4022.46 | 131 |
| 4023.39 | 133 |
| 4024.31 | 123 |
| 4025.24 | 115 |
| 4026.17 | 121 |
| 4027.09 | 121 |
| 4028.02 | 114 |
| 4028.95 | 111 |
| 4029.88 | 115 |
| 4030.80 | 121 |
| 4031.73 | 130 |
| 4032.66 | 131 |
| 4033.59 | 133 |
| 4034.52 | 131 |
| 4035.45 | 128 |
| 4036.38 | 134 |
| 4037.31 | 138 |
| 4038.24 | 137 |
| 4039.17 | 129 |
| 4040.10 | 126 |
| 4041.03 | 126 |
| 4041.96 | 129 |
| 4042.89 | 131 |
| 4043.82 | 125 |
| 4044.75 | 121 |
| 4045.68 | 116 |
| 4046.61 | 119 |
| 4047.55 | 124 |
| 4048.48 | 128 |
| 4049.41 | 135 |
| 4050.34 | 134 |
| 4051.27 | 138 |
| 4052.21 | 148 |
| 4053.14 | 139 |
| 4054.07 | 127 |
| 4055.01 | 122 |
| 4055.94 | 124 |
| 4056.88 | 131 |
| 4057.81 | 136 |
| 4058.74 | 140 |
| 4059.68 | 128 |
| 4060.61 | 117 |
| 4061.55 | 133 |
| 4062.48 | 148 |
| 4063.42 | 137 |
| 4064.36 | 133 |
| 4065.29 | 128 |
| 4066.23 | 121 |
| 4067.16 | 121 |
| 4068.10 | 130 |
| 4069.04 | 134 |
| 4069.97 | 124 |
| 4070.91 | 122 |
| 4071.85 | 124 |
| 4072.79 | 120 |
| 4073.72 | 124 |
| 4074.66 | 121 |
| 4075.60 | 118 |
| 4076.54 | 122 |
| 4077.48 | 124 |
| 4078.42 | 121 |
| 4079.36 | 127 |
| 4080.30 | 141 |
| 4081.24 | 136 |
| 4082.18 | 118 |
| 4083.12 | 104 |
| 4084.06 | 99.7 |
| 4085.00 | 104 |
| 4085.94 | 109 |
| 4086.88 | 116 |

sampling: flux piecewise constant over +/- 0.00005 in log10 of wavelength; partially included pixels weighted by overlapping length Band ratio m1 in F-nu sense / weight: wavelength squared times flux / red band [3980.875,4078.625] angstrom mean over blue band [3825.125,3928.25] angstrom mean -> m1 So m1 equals 1.28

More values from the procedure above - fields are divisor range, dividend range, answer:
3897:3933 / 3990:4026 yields 1.13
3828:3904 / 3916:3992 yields 1.08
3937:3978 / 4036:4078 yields 1.36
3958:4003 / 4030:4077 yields 1.27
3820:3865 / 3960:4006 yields 1.17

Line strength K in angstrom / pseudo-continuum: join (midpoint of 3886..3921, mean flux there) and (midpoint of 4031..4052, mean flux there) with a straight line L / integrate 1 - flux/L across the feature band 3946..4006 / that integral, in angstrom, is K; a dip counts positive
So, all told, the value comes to 6.8 angstrom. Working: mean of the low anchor 112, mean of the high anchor 129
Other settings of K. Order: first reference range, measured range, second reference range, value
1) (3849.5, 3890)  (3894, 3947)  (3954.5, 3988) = -4.9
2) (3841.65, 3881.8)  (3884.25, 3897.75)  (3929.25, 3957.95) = 1.8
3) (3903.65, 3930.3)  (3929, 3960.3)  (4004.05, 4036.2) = 4.9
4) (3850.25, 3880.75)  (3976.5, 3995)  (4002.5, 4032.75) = 1.5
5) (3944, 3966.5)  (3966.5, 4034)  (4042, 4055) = 2.0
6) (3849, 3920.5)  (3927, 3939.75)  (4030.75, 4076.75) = 2.4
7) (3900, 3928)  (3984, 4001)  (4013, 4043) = 0.6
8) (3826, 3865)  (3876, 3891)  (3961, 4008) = -0.1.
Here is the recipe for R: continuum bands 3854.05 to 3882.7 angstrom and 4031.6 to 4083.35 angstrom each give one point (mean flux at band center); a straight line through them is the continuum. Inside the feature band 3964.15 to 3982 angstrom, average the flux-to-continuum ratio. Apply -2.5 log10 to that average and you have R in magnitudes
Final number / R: 0.37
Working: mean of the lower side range 111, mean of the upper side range 128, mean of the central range 85.7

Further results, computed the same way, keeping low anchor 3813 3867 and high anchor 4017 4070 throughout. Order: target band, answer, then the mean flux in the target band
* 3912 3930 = -0.107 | 123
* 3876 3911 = 0.038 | 104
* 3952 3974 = 0.250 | 93.2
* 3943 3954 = 0.038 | 112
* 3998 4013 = -0.024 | 126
